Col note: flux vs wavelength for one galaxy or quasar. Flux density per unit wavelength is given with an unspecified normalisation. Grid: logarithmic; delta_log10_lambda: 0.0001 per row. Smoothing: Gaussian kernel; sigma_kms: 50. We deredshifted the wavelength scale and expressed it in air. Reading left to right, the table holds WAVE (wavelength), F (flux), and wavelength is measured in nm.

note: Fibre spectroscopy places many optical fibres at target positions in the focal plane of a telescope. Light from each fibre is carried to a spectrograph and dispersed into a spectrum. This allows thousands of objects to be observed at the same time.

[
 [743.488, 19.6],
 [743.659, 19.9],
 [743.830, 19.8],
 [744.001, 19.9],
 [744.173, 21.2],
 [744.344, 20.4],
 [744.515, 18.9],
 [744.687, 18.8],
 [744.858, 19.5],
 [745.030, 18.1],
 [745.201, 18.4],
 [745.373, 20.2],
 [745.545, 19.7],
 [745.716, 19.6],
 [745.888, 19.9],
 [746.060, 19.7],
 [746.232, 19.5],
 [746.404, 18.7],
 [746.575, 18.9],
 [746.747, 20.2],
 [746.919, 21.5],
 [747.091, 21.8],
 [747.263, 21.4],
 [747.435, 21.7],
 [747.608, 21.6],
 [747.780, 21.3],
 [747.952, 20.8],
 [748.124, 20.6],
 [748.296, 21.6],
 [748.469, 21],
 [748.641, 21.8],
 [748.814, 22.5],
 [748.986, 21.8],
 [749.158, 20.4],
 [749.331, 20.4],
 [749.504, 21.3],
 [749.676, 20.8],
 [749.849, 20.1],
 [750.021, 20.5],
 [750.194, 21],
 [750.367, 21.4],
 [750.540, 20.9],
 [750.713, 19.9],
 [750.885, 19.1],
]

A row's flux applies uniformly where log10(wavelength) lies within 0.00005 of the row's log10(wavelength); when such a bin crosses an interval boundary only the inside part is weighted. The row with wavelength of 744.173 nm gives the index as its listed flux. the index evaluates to 21.2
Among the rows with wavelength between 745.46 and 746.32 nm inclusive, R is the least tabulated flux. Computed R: 19.5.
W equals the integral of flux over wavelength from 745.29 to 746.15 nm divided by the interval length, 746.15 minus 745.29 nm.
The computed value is 19.8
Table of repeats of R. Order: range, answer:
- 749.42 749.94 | 20.1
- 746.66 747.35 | 20.2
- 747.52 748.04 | 20.8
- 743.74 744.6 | 18.9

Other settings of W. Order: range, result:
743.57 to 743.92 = 19.9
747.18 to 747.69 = 21.5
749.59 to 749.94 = 20.5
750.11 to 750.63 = 21.1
